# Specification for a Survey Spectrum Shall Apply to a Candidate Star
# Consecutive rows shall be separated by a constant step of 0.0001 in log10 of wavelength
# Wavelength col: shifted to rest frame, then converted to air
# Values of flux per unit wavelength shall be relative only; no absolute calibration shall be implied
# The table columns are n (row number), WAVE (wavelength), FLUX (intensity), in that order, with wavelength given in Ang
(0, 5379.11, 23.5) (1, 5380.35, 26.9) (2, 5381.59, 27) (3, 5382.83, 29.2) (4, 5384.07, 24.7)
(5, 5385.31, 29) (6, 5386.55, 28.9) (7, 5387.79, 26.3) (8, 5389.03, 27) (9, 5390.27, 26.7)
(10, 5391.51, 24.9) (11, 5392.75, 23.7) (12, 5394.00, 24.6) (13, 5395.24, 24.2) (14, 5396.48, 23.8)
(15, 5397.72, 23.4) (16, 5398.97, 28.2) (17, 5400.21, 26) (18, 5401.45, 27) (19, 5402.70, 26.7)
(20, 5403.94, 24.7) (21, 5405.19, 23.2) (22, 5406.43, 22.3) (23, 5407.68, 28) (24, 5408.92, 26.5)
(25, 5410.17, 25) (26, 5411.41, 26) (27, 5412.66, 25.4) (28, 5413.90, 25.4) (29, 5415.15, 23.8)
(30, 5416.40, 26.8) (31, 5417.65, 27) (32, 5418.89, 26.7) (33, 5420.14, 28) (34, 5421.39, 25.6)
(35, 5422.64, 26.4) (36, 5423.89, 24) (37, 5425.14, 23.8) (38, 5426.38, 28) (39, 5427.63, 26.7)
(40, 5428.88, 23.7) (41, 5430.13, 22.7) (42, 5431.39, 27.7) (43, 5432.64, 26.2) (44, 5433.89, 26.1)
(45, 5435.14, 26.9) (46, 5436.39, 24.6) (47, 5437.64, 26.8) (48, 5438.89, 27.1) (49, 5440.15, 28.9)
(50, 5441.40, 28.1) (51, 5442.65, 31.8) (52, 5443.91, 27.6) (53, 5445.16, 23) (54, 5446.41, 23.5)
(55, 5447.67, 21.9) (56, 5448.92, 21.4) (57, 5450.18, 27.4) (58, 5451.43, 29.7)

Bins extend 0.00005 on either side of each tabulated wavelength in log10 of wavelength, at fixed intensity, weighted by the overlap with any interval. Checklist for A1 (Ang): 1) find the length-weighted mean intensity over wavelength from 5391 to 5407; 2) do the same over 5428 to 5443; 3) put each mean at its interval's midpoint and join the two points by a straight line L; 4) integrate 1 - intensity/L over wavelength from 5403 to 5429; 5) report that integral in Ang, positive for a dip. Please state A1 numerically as 0.0 Ang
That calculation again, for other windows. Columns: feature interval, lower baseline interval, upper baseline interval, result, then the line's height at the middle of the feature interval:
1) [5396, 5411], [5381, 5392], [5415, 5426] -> 0.6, 26.5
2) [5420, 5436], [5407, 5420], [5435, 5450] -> 0.2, 26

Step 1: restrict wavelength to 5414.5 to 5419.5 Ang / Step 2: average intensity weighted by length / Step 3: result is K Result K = 26.1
